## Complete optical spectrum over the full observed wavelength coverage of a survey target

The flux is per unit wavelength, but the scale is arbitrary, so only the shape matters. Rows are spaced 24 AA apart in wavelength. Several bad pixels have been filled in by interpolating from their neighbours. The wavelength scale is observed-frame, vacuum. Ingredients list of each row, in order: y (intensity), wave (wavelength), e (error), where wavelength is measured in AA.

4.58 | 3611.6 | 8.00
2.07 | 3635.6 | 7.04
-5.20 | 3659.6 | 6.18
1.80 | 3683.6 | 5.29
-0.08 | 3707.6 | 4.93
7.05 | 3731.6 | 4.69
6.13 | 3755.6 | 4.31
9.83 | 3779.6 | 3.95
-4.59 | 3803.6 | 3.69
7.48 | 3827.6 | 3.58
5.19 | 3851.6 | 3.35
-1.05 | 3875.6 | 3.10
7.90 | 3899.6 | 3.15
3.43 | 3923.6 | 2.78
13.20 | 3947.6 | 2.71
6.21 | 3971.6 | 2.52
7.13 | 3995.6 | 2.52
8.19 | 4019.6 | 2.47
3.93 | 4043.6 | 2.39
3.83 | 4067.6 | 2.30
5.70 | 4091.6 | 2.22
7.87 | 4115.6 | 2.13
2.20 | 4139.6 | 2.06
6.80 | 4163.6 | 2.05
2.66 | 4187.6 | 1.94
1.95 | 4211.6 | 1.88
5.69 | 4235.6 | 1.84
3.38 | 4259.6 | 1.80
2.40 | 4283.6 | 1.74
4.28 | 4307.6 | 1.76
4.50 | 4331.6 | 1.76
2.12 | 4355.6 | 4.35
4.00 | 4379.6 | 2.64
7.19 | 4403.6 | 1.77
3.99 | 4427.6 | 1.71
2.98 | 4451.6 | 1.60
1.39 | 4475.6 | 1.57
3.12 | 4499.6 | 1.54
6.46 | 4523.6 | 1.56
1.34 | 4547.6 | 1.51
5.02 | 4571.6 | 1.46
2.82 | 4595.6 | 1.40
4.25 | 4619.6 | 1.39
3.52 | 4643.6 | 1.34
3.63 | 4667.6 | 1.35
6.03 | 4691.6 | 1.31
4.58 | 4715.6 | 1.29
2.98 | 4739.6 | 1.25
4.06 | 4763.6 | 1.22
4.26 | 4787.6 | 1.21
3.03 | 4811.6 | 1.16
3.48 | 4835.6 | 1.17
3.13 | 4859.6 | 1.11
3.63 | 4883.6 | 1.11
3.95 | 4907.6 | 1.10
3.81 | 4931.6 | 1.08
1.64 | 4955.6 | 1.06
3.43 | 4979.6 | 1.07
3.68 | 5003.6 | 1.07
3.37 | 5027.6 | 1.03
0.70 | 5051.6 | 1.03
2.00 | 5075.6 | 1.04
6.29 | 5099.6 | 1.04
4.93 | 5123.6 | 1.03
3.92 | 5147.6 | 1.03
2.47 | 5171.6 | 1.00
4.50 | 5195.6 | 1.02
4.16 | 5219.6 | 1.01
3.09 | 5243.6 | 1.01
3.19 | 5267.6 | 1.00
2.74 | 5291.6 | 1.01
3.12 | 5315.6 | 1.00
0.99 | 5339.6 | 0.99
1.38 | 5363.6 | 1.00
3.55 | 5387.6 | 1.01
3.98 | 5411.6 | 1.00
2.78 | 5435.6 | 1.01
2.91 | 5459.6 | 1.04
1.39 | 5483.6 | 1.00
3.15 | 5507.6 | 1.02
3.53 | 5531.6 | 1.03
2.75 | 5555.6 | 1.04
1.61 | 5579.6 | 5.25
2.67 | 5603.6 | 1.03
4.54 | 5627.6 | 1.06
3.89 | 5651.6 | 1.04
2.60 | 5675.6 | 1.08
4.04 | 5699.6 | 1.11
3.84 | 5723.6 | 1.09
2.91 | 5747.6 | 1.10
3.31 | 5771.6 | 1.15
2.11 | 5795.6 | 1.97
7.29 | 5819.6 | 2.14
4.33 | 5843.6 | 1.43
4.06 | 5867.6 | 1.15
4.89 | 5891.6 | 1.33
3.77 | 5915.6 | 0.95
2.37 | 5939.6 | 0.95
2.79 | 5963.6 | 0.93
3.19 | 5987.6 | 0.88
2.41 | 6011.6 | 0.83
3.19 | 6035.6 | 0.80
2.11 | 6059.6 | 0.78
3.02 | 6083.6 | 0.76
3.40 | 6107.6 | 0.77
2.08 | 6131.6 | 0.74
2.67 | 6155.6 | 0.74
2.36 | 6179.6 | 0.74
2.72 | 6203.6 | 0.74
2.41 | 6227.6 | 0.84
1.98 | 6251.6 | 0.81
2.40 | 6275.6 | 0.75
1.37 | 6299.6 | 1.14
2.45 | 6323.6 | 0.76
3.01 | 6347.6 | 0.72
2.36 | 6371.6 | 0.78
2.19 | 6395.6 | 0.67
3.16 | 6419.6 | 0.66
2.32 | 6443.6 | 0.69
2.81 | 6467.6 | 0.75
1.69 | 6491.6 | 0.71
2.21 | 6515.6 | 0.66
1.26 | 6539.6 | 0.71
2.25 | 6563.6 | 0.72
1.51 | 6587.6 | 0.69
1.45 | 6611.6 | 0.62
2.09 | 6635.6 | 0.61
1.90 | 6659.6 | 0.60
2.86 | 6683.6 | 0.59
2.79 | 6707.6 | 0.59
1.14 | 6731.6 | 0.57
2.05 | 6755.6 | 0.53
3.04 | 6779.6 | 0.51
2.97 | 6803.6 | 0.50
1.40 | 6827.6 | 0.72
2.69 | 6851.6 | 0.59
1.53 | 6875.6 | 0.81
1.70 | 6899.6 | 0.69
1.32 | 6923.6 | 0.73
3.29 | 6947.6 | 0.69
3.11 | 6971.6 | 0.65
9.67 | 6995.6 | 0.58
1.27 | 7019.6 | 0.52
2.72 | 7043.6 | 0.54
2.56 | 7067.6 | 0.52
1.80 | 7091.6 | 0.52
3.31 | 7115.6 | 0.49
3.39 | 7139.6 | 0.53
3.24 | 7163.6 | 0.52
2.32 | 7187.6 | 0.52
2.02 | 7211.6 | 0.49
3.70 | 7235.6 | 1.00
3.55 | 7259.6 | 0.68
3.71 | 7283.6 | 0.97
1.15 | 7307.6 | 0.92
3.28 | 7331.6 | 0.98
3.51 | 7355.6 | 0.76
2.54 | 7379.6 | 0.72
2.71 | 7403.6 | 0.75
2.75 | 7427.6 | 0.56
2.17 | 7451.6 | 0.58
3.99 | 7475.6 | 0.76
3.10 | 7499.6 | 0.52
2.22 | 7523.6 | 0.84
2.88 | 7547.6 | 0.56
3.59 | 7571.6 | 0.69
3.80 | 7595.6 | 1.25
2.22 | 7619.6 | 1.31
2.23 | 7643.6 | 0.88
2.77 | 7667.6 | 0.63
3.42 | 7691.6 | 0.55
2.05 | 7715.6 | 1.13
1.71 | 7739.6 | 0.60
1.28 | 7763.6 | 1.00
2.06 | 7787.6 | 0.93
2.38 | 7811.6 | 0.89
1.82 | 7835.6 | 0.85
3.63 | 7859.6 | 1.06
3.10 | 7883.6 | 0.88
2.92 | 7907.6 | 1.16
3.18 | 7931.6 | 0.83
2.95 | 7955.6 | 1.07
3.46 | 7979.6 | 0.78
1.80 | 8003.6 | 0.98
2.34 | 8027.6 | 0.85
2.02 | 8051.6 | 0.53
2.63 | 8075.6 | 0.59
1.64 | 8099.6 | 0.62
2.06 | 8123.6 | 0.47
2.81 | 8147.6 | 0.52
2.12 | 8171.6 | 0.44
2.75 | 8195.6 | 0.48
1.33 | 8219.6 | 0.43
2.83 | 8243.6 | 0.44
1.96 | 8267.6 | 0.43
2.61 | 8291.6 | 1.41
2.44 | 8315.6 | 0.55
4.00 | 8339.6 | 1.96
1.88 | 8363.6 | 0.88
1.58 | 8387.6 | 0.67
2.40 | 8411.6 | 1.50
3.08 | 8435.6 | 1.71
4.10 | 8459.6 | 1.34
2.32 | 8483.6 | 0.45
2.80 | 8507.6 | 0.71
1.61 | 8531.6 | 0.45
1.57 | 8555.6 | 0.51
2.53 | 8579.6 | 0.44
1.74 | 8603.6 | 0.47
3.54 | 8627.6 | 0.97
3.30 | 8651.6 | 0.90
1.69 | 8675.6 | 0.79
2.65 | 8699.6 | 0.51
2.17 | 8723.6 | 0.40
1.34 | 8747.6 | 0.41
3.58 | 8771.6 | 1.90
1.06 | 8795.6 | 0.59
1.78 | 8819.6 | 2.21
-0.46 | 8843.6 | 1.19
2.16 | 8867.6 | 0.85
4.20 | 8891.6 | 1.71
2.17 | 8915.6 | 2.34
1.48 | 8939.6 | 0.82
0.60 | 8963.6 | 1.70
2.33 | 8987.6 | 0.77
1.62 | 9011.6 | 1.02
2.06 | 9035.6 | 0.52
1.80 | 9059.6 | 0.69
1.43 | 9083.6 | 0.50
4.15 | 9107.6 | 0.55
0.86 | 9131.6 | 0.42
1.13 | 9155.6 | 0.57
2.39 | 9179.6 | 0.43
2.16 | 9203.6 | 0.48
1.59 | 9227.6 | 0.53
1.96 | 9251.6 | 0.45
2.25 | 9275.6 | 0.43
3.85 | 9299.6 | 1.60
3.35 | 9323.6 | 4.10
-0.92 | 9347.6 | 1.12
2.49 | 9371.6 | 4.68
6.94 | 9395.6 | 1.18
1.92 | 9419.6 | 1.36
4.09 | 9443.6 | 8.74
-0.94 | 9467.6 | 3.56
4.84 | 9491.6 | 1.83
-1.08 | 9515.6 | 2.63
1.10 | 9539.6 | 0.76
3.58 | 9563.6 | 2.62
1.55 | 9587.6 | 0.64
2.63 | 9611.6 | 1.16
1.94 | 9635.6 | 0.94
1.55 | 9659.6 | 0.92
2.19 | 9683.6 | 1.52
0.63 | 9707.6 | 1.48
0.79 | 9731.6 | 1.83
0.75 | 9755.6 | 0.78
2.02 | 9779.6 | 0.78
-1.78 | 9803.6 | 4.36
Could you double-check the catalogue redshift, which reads 0.87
